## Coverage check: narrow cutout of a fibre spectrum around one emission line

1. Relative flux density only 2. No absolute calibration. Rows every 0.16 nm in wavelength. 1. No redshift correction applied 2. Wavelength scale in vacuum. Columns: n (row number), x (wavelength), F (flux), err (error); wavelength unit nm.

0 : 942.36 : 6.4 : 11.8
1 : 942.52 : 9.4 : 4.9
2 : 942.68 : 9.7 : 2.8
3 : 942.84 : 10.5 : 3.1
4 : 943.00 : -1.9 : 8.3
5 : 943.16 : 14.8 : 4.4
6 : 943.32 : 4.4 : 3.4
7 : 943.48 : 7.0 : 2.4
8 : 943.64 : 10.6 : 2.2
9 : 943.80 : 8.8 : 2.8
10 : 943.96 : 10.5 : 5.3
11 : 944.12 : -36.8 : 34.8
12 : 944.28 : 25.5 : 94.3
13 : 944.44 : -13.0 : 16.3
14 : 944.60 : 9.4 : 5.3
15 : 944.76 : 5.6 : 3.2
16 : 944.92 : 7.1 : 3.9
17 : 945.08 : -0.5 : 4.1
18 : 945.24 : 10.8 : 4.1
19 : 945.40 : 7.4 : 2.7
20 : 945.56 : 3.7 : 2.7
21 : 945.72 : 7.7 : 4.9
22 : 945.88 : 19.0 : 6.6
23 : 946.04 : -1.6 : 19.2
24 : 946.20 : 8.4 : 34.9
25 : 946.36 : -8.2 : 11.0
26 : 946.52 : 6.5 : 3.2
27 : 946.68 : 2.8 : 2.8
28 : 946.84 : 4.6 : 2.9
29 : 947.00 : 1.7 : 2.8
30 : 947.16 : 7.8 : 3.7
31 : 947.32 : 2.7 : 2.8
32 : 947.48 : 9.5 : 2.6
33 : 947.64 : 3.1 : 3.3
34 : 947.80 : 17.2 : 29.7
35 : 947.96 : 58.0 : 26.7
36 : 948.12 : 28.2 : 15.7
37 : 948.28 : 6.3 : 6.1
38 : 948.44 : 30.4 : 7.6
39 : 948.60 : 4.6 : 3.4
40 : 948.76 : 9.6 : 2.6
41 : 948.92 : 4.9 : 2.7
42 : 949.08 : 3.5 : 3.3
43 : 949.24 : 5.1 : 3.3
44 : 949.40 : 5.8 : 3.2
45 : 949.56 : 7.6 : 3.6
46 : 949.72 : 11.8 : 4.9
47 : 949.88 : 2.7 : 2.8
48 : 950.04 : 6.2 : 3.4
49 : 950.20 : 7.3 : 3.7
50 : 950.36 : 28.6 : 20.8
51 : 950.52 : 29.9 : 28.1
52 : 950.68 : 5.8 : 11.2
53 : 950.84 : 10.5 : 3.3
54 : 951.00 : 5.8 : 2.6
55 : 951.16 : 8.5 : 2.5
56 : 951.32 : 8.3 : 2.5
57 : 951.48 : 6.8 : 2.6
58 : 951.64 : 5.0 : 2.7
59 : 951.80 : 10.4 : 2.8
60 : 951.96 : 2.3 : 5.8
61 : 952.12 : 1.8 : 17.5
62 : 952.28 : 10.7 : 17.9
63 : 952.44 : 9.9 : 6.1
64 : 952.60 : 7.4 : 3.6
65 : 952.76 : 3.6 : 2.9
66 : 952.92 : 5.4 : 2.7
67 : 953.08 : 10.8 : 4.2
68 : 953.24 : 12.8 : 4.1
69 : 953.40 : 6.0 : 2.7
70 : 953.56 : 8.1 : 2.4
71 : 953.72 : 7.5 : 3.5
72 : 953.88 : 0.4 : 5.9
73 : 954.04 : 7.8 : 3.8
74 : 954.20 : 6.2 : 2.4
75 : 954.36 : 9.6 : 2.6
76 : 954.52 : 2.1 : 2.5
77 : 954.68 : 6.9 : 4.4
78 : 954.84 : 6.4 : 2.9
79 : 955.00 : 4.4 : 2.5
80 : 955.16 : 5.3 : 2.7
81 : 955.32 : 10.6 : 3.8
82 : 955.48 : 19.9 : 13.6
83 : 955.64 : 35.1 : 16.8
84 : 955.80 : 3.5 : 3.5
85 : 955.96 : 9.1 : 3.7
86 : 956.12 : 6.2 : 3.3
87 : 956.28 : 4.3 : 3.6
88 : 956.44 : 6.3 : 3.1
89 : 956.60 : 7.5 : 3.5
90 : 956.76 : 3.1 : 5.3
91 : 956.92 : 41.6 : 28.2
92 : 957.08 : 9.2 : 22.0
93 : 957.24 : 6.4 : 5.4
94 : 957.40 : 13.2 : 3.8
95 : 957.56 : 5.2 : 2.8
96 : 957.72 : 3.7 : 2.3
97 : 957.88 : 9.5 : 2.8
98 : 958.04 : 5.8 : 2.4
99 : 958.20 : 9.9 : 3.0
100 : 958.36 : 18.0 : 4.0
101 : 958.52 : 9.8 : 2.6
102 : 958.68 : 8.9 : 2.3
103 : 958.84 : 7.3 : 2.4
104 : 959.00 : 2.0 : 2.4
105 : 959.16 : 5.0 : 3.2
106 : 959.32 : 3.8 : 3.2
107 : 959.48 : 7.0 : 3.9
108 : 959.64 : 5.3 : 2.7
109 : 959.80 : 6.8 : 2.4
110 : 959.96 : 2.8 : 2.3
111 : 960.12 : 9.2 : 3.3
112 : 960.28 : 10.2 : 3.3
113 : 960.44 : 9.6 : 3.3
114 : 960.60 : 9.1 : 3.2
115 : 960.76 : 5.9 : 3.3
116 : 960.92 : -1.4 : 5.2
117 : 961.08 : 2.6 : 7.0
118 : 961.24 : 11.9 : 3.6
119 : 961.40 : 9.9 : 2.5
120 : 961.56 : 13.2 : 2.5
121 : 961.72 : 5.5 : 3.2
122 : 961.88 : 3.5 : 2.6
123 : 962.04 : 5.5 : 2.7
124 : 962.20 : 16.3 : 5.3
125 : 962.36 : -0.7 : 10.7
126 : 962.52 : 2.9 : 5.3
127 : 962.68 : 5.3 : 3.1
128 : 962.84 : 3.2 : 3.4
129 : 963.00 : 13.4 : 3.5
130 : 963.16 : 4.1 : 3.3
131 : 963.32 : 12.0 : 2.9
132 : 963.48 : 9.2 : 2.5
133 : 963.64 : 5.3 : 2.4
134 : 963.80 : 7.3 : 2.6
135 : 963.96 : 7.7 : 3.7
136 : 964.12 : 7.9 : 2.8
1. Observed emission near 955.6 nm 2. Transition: H-beta 4861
